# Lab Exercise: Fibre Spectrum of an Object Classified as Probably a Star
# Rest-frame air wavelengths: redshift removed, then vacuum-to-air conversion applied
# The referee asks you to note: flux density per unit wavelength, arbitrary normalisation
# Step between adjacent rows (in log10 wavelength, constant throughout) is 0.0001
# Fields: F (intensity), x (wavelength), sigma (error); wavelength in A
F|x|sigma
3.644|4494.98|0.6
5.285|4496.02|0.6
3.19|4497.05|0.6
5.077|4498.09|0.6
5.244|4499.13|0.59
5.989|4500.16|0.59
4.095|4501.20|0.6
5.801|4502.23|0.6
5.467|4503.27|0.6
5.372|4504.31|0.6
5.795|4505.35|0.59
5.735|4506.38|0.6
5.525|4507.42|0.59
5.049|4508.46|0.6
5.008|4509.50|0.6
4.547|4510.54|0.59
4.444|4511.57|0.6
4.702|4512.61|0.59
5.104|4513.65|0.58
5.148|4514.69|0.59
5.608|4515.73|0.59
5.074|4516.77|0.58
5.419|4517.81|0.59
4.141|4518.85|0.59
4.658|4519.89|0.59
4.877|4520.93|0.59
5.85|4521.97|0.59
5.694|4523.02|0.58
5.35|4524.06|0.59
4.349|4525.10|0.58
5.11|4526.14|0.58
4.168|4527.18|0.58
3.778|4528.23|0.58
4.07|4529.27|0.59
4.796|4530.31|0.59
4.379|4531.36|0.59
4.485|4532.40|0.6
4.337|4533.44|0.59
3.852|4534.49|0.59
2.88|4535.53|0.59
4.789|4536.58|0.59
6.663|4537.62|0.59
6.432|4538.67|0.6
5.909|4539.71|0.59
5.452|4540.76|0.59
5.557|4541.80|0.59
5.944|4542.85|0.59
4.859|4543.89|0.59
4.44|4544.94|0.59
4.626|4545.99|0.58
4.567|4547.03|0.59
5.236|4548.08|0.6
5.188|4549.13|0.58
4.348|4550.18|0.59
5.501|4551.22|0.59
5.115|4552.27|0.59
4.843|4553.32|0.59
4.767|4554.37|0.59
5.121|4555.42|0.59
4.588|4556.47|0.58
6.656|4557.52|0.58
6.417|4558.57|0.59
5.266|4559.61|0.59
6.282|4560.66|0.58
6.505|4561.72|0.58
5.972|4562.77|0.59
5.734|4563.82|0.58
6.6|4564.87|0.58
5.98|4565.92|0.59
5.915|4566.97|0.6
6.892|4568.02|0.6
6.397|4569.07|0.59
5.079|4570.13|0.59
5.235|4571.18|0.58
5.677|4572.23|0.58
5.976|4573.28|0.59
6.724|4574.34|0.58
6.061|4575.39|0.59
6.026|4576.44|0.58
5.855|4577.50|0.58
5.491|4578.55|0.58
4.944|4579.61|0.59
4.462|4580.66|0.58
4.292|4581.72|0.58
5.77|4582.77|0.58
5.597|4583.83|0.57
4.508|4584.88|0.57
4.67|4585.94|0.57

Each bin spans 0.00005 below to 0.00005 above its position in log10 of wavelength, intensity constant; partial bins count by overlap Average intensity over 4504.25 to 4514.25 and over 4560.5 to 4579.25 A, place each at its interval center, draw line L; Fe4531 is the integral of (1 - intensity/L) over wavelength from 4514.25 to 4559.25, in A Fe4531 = 4.2 A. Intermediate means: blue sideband 5.12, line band 5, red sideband 6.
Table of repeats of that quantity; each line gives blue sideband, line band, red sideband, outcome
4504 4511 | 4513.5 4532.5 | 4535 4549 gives 1.4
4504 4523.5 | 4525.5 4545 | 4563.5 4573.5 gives 2.2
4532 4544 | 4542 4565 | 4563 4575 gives 0.8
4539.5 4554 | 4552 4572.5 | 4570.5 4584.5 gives -1.7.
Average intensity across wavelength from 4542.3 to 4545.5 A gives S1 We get 5.07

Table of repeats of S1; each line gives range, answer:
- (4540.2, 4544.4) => 5.46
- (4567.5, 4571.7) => 5.9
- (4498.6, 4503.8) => 5.32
